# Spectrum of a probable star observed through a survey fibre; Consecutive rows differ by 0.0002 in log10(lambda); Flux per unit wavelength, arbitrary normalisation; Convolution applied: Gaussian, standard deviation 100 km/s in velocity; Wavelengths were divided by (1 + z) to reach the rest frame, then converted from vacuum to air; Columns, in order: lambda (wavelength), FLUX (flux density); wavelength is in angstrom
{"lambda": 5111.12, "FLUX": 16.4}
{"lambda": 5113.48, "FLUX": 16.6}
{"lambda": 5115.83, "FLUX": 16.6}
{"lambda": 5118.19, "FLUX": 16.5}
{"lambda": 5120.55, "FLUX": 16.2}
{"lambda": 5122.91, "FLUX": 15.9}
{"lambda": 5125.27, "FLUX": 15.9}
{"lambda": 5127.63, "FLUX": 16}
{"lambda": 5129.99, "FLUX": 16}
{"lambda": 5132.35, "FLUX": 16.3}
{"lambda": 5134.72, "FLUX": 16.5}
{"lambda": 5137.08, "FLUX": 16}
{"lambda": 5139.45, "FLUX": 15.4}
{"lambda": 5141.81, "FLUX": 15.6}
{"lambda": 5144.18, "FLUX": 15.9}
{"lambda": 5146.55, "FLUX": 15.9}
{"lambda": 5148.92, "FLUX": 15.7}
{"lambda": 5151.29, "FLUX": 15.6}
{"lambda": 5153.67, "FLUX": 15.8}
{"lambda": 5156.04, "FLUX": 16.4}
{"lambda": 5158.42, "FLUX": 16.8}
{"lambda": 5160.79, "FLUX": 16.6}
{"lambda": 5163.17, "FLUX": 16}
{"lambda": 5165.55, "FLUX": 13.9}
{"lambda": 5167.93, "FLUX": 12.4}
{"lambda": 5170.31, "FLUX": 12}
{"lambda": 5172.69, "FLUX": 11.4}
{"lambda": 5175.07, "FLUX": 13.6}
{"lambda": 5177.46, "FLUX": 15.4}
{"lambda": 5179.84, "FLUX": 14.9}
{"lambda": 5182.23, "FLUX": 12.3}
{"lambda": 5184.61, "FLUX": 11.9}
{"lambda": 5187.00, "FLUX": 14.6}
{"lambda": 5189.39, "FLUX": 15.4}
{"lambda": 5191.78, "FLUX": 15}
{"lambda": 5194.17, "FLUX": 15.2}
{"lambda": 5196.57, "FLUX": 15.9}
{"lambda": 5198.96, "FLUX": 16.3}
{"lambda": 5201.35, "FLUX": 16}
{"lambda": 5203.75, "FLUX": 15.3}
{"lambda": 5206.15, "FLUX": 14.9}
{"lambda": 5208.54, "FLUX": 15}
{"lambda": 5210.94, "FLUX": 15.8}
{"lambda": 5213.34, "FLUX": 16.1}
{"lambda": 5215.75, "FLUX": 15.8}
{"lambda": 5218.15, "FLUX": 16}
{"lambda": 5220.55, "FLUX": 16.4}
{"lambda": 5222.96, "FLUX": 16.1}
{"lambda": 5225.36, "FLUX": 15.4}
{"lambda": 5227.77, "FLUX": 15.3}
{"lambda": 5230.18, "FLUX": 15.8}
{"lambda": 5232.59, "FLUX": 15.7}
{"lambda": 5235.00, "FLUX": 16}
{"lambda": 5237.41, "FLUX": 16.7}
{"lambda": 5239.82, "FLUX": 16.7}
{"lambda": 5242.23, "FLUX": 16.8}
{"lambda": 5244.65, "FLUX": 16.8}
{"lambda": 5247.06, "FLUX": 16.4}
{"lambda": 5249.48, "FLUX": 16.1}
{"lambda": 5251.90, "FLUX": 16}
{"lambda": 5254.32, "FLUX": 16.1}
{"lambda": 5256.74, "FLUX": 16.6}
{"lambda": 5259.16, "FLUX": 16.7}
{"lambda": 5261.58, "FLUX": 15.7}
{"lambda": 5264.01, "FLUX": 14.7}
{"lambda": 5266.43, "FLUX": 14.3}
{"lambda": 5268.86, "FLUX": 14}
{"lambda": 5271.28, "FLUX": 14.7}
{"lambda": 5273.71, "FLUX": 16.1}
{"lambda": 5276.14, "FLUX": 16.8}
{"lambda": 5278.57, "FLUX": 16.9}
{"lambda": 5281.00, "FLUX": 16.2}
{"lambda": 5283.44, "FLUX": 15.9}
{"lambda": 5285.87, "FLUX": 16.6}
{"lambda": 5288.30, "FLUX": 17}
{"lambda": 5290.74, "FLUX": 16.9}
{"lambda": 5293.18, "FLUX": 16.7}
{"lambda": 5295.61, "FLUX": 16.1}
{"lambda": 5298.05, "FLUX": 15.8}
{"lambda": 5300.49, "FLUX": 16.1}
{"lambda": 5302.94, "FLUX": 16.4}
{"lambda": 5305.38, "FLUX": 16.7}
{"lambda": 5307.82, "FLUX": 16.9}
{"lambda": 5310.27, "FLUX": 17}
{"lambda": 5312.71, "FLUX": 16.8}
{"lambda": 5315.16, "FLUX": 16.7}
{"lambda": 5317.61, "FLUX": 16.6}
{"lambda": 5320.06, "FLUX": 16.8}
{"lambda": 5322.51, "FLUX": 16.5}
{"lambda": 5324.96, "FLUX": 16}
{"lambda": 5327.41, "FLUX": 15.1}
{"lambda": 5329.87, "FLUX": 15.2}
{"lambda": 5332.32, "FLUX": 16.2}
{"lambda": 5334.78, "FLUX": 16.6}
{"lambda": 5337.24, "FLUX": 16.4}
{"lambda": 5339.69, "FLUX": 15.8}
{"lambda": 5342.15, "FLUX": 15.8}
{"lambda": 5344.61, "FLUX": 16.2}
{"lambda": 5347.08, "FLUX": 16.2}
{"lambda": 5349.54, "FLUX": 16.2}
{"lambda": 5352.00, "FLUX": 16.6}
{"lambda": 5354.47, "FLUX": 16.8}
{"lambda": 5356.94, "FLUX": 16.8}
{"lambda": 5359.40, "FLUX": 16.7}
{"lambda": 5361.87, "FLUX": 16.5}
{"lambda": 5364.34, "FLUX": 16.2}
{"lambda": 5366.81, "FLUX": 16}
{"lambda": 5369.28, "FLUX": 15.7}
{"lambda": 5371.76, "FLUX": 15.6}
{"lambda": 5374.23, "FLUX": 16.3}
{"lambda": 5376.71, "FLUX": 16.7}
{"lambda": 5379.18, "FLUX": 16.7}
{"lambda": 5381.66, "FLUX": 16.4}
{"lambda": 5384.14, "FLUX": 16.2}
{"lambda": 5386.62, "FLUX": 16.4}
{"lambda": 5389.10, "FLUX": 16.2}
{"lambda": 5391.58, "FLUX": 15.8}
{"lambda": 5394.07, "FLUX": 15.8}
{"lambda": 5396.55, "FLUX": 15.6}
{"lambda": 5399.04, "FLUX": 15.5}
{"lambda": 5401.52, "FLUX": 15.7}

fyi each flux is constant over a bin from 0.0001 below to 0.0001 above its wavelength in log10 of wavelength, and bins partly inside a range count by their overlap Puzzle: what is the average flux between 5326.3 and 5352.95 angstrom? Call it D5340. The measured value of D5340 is 16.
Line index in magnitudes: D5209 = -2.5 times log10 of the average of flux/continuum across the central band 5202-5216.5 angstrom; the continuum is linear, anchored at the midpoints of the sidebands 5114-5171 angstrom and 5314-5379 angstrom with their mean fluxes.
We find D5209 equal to 0.03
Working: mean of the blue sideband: 15.7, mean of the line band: 15.5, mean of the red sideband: 16.2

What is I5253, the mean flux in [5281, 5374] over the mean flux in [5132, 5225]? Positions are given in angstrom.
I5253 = 1.08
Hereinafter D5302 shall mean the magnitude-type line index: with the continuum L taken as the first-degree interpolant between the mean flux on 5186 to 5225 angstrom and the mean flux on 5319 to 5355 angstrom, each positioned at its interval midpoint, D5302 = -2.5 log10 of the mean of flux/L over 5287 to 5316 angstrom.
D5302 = -0.04 mag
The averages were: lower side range 15.6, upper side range 16.1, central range 16.6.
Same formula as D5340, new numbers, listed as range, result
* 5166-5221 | 14.6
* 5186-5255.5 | 15.9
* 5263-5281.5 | 15.4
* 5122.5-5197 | 15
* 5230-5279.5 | 16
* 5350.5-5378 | 16.4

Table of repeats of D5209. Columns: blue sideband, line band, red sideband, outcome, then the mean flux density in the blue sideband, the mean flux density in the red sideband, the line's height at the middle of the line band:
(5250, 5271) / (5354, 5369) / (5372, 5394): -0.02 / 15.5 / 16.3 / 16.1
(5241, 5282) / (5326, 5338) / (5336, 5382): 0.02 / 15.9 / 16.3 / 16.2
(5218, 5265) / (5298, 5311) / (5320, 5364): -0.02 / 16.1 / 16.2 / 16.2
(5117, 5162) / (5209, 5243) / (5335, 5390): 0.01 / 16.1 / 16.3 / 16.1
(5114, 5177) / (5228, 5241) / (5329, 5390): -0.02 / 15.4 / 16.3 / 15.8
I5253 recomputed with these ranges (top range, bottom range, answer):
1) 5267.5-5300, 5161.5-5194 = 1.16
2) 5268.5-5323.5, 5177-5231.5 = 1.07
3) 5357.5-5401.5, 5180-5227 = 1.06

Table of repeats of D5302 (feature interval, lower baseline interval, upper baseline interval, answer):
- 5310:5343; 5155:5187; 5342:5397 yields -0.03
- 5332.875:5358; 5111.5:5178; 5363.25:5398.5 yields -0.02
